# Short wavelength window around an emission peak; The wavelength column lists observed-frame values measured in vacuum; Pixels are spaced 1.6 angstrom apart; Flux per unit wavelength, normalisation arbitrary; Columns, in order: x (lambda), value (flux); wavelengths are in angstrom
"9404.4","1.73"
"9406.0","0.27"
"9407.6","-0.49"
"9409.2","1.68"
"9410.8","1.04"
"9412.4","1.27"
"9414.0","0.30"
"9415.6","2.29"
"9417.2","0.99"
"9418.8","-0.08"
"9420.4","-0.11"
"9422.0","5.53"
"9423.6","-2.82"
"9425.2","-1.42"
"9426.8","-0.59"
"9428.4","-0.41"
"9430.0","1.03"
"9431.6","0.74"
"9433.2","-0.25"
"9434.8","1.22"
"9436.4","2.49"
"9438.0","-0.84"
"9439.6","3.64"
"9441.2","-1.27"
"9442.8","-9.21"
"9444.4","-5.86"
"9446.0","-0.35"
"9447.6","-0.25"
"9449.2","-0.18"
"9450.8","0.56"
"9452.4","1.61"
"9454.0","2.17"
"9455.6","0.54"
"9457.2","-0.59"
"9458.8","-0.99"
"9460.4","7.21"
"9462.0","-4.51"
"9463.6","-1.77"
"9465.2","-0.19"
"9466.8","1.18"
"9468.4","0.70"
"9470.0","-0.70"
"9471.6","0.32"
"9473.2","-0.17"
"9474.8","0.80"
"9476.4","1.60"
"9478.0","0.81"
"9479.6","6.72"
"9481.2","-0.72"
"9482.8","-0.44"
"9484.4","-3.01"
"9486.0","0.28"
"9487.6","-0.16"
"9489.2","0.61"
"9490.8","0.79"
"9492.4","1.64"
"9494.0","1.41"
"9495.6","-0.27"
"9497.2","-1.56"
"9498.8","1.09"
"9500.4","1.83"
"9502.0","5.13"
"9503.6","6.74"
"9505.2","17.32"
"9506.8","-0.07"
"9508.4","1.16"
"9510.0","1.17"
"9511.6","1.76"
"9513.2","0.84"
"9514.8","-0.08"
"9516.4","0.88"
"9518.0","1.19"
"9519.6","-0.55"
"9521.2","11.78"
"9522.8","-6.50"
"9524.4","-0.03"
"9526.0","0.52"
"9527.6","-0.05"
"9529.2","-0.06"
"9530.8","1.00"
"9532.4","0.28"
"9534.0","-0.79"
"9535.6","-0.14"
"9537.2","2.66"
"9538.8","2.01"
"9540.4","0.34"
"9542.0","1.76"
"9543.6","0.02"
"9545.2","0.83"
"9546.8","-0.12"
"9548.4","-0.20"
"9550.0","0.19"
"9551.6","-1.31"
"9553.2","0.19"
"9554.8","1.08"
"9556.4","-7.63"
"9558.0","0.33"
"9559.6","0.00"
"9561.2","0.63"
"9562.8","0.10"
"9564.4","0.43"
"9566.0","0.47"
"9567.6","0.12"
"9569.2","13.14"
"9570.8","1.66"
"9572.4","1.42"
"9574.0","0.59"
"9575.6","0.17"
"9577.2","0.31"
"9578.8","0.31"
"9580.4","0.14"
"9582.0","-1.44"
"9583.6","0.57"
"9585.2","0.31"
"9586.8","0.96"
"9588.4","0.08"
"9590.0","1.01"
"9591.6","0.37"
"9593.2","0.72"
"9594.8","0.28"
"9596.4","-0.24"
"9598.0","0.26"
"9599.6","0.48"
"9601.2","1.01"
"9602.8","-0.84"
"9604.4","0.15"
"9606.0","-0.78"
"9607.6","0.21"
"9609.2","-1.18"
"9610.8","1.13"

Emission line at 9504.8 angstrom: [O III] 5007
